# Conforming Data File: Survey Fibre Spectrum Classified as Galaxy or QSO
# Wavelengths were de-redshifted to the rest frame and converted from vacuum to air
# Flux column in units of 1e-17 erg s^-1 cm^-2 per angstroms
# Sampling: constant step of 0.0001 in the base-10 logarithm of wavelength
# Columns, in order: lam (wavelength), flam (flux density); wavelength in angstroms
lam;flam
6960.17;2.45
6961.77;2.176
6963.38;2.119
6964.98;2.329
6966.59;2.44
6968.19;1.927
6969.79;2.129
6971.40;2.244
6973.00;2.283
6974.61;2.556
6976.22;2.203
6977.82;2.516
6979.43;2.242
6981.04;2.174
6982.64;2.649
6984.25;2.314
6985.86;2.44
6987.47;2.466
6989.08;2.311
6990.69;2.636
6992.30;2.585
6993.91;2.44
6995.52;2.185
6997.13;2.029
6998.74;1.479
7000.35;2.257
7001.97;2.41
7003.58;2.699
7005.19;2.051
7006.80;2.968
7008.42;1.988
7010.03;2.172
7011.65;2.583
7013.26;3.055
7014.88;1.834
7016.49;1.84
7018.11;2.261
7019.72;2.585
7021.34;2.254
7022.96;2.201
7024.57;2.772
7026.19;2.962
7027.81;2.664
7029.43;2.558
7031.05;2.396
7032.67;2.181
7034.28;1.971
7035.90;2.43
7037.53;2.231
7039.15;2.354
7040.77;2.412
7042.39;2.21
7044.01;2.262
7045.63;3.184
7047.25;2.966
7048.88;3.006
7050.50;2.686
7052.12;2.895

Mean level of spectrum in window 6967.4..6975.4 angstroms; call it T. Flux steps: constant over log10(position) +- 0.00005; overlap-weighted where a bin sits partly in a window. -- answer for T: 2.23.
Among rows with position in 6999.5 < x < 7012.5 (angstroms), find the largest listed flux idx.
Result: 2.968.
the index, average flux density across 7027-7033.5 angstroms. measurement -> 2.45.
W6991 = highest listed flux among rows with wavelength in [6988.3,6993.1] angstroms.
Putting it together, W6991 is 2.636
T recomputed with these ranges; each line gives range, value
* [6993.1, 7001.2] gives 2.08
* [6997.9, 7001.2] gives 1.87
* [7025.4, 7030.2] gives 2.73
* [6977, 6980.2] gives 2.38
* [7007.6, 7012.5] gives 2.25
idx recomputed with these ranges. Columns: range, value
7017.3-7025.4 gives 2.772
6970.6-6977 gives 2.556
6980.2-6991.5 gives 2.649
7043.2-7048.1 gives 3.184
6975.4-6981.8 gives 2.516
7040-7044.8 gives 2.412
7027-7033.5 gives 2.664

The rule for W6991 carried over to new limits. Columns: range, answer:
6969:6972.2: 2.244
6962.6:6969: 2.44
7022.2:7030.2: 2.962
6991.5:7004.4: 2.699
